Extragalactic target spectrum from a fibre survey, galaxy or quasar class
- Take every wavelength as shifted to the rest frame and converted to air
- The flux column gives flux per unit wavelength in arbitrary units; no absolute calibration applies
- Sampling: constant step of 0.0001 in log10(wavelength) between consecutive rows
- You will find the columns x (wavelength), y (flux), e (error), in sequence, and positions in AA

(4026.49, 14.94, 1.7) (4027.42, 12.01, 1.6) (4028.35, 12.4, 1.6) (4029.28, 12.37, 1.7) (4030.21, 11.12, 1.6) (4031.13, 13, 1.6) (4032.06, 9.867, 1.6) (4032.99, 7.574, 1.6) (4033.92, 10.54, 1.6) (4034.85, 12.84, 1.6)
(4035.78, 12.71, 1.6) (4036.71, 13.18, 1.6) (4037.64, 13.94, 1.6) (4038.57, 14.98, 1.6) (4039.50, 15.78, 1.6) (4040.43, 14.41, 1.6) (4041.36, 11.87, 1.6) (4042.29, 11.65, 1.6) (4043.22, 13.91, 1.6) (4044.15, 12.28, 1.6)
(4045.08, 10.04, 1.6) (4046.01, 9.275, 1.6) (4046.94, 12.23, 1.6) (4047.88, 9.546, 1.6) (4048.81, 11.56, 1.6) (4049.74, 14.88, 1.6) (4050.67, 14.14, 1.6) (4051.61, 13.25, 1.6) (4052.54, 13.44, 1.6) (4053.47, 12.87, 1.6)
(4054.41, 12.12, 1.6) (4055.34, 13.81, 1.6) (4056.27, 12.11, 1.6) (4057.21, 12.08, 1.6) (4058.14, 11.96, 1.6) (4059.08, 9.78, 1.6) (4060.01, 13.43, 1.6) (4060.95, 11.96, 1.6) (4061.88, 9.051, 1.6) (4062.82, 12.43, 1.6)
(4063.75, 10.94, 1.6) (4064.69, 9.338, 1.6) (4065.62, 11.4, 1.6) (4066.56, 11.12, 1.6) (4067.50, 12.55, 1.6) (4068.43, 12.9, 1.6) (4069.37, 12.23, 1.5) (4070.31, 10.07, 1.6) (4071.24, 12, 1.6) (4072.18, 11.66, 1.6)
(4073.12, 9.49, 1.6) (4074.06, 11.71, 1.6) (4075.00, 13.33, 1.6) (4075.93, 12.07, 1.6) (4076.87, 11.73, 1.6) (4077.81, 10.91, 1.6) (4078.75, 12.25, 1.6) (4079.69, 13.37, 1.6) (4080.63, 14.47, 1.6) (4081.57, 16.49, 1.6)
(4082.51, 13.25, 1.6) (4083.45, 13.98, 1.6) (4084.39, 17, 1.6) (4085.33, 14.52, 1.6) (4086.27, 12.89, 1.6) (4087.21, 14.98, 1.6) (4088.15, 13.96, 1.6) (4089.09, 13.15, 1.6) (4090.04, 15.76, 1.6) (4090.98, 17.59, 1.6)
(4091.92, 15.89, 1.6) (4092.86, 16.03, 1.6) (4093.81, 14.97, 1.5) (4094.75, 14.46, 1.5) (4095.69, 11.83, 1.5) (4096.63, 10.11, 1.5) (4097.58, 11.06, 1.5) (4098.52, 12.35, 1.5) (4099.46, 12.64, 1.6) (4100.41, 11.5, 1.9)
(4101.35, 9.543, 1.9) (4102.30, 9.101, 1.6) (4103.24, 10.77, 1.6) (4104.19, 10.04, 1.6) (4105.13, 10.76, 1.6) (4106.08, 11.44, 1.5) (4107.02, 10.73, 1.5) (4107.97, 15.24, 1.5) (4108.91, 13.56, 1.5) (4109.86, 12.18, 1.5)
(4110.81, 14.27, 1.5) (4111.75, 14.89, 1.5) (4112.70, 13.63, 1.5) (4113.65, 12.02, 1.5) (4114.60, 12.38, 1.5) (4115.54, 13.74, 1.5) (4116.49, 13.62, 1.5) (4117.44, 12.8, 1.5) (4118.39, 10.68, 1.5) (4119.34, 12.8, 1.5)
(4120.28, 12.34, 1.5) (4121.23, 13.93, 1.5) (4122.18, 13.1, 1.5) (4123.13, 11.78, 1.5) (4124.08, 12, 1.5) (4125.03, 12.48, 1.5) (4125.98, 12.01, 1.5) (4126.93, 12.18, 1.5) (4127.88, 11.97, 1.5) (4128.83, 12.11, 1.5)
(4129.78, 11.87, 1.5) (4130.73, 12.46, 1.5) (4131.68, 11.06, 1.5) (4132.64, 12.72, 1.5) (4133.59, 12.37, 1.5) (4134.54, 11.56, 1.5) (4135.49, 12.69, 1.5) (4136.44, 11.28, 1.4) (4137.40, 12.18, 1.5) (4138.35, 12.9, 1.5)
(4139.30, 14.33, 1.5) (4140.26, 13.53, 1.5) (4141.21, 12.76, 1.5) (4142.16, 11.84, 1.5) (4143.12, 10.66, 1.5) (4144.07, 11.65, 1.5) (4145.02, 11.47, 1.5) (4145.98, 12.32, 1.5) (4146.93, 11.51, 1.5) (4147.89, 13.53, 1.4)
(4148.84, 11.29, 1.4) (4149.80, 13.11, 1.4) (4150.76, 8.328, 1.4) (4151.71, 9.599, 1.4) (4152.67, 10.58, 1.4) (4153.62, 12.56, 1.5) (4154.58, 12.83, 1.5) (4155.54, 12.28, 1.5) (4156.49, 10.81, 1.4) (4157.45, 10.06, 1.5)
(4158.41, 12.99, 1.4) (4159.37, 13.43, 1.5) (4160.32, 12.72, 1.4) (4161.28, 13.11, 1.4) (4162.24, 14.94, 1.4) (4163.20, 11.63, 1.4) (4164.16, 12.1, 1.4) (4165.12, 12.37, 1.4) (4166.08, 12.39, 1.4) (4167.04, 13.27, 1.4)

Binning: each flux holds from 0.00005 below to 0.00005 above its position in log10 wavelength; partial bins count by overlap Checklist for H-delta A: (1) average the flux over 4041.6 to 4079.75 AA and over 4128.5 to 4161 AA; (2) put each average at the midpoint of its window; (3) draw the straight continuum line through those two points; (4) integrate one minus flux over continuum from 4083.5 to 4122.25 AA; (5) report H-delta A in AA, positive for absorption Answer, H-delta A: -3.6 AA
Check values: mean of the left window 11.9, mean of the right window 12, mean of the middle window 13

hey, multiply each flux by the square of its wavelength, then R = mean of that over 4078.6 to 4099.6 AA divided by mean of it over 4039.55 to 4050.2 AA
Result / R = 1.19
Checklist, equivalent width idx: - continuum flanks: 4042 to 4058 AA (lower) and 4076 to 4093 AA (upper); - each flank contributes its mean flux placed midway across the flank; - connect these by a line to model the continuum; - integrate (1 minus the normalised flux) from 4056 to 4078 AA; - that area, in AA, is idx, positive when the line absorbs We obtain 2.90 AA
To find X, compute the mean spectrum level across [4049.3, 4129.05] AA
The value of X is 12.6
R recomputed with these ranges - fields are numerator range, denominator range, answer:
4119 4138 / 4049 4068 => 1.05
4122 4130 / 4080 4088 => 0.85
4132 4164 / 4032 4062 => 1.04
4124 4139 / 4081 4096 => 0.84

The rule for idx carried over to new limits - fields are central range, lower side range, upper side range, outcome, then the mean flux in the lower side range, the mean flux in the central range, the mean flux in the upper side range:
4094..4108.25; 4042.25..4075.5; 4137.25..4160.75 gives 0.5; 11.9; 11.5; 12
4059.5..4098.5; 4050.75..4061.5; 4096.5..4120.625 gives -1.8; 12.5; 12.9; 12.1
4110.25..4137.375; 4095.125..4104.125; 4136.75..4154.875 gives -2.5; 11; 12.5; 11.9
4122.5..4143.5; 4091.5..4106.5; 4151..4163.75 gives -0.3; 12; 12.2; 12.1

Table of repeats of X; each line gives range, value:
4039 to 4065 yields 12.2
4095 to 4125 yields 12.2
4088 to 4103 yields 13.1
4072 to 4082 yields 12.5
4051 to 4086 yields 12.4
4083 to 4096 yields 14.8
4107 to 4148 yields 12.5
